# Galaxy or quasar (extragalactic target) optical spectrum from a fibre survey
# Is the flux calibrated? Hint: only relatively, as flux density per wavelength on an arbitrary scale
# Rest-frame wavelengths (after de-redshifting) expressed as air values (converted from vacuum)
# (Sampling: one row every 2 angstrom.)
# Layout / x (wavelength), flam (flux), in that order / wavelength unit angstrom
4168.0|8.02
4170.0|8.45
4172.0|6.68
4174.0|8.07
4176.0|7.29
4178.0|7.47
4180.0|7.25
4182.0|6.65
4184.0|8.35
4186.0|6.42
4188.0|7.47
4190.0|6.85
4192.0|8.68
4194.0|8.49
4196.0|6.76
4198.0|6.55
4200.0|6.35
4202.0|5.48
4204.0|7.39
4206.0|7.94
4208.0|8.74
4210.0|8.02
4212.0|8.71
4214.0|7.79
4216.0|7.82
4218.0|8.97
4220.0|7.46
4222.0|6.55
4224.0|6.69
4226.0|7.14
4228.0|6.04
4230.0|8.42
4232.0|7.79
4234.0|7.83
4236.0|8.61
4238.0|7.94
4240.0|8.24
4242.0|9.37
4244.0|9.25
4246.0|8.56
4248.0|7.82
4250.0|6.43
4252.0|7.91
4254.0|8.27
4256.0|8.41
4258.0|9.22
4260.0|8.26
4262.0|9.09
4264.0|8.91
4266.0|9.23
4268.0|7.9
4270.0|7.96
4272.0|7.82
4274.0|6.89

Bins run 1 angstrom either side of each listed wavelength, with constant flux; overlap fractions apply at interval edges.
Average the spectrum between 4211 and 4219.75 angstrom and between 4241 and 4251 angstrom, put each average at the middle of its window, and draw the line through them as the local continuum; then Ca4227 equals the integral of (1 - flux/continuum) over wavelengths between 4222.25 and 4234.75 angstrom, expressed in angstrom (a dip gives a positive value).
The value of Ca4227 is 1.5 angstrom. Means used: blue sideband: 8.25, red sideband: 8.29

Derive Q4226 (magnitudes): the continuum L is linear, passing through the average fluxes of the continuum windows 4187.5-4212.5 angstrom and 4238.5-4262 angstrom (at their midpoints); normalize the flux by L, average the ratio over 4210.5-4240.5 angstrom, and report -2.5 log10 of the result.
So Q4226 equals 0.03 mag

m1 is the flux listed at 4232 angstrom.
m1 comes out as 7.79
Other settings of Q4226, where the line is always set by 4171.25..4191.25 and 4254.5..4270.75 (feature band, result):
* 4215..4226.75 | 0.07 mag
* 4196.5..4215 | 0.04 mag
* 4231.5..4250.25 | 0.00 mag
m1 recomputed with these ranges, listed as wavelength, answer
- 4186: 6.42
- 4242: 9.37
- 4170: 8.45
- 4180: 7.25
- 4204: 7.39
